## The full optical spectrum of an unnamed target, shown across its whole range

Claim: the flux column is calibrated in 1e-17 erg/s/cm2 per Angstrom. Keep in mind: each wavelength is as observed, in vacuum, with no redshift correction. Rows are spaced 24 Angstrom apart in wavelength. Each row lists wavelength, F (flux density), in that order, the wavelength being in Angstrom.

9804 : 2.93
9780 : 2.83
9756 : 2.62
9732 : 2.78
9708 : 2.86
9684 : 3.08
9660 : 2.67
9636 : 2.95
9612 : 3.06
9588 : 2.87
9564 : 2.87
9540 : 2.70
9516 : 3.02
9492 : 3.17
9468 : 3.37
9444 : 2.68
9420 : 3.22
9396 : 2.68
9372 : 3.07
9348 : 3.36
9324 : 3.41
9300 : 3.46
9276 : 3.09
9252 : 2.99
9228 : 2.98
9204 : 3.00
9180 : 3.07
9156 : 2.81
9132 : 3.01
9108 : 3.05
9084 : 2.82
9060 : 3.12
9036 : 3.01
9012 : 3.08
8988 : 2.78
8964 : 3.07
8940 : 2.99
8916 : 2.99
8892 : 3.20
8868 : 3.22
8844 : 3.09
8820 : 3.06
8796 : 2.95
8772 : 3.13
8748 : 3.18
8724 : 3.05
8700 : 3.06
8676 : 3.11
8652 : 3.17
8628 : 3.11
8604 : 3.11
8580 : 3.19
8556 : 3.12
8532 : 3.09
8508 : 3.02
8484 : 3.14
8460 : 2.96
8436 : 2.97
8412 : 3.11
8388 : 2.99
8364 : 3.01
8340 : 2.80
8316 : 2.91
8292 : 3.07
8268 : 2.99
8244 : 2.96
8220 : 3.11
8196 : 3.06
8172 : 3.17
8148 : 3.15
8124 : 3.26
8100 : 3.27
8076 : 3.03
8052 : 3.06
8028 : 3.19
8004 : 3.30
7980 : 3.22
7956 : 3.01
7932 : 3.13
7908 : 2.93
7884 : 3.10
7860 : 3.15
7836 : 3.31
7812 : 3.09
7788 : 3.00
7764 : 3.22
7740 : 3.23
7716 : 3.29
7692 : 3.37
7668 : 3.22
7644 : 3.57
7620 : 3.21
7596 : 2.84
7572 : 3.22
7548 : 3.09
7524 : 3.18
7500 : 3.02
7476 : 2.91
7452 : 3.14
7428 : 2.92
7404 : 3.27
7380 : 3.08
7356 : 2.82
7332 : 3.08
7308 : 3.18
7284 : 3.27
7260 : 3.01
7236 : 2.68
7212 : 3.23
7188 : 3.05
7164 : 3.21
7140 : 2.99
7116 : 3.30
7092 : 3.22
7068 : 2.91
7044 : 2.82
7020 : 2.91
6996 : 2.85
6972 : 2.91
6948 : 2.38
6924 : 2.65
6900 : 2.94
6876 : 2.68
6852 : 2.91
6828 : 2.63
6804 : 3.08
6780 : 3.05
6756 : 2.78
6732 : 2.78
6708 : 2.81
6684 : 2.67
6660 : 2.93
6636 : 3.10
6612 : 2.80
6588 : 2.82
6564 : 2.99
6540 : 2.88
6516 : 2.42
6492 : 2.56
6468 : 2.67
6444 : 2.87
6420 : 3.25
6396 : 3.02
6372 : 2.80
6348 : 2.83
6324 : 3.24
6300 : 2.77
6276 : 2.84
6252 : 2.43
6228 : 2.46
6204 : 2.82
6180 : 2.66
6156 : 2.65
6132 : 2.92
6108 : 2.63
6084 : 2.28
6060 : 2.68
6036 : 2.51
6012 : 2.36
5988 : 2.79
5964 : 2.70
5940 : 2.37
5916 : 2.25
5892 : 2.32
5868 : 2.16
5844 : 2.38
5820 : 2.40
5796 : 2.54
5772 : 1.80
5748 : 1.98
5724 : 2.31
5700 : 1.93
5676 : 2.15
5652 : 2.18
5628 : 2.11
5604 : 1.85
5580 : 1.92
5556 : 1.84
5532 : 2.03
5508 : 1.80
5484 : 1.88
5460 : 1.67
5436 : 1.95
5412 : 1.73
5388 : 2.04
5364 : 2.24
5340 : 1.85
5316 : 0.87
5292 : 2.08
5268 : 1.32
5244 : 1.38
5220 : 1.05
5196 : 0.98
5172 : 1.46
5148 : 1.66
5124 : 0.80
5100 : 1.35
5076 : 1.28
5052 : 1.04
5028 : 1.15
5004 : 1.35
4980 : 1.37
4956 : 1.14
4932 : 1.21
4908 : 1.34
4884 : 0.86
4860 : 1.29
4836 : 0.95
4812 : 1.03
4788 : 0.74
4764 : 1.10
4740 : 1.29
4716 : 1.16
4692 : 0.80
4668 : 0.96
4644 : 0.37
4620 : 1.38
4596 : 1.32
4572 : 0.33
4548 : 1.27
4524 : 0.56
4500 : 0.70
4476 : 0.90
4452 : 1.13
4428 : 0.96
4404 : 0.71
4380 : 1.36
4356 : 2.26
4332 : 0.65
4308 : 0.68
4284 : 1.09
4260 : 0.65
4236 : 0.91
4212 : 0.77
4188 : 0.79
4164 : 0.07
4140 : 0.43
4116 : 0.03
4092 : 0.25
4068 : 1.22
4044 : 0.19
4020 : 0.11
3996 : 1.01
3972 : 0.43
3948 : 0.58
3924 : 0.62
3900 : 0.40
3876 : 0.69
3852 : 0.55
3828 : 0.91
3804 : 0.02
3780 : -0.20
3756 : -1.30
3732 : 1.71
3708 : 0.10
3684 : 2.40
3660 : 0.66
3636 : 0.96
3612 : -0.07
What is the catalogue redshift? 0.340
